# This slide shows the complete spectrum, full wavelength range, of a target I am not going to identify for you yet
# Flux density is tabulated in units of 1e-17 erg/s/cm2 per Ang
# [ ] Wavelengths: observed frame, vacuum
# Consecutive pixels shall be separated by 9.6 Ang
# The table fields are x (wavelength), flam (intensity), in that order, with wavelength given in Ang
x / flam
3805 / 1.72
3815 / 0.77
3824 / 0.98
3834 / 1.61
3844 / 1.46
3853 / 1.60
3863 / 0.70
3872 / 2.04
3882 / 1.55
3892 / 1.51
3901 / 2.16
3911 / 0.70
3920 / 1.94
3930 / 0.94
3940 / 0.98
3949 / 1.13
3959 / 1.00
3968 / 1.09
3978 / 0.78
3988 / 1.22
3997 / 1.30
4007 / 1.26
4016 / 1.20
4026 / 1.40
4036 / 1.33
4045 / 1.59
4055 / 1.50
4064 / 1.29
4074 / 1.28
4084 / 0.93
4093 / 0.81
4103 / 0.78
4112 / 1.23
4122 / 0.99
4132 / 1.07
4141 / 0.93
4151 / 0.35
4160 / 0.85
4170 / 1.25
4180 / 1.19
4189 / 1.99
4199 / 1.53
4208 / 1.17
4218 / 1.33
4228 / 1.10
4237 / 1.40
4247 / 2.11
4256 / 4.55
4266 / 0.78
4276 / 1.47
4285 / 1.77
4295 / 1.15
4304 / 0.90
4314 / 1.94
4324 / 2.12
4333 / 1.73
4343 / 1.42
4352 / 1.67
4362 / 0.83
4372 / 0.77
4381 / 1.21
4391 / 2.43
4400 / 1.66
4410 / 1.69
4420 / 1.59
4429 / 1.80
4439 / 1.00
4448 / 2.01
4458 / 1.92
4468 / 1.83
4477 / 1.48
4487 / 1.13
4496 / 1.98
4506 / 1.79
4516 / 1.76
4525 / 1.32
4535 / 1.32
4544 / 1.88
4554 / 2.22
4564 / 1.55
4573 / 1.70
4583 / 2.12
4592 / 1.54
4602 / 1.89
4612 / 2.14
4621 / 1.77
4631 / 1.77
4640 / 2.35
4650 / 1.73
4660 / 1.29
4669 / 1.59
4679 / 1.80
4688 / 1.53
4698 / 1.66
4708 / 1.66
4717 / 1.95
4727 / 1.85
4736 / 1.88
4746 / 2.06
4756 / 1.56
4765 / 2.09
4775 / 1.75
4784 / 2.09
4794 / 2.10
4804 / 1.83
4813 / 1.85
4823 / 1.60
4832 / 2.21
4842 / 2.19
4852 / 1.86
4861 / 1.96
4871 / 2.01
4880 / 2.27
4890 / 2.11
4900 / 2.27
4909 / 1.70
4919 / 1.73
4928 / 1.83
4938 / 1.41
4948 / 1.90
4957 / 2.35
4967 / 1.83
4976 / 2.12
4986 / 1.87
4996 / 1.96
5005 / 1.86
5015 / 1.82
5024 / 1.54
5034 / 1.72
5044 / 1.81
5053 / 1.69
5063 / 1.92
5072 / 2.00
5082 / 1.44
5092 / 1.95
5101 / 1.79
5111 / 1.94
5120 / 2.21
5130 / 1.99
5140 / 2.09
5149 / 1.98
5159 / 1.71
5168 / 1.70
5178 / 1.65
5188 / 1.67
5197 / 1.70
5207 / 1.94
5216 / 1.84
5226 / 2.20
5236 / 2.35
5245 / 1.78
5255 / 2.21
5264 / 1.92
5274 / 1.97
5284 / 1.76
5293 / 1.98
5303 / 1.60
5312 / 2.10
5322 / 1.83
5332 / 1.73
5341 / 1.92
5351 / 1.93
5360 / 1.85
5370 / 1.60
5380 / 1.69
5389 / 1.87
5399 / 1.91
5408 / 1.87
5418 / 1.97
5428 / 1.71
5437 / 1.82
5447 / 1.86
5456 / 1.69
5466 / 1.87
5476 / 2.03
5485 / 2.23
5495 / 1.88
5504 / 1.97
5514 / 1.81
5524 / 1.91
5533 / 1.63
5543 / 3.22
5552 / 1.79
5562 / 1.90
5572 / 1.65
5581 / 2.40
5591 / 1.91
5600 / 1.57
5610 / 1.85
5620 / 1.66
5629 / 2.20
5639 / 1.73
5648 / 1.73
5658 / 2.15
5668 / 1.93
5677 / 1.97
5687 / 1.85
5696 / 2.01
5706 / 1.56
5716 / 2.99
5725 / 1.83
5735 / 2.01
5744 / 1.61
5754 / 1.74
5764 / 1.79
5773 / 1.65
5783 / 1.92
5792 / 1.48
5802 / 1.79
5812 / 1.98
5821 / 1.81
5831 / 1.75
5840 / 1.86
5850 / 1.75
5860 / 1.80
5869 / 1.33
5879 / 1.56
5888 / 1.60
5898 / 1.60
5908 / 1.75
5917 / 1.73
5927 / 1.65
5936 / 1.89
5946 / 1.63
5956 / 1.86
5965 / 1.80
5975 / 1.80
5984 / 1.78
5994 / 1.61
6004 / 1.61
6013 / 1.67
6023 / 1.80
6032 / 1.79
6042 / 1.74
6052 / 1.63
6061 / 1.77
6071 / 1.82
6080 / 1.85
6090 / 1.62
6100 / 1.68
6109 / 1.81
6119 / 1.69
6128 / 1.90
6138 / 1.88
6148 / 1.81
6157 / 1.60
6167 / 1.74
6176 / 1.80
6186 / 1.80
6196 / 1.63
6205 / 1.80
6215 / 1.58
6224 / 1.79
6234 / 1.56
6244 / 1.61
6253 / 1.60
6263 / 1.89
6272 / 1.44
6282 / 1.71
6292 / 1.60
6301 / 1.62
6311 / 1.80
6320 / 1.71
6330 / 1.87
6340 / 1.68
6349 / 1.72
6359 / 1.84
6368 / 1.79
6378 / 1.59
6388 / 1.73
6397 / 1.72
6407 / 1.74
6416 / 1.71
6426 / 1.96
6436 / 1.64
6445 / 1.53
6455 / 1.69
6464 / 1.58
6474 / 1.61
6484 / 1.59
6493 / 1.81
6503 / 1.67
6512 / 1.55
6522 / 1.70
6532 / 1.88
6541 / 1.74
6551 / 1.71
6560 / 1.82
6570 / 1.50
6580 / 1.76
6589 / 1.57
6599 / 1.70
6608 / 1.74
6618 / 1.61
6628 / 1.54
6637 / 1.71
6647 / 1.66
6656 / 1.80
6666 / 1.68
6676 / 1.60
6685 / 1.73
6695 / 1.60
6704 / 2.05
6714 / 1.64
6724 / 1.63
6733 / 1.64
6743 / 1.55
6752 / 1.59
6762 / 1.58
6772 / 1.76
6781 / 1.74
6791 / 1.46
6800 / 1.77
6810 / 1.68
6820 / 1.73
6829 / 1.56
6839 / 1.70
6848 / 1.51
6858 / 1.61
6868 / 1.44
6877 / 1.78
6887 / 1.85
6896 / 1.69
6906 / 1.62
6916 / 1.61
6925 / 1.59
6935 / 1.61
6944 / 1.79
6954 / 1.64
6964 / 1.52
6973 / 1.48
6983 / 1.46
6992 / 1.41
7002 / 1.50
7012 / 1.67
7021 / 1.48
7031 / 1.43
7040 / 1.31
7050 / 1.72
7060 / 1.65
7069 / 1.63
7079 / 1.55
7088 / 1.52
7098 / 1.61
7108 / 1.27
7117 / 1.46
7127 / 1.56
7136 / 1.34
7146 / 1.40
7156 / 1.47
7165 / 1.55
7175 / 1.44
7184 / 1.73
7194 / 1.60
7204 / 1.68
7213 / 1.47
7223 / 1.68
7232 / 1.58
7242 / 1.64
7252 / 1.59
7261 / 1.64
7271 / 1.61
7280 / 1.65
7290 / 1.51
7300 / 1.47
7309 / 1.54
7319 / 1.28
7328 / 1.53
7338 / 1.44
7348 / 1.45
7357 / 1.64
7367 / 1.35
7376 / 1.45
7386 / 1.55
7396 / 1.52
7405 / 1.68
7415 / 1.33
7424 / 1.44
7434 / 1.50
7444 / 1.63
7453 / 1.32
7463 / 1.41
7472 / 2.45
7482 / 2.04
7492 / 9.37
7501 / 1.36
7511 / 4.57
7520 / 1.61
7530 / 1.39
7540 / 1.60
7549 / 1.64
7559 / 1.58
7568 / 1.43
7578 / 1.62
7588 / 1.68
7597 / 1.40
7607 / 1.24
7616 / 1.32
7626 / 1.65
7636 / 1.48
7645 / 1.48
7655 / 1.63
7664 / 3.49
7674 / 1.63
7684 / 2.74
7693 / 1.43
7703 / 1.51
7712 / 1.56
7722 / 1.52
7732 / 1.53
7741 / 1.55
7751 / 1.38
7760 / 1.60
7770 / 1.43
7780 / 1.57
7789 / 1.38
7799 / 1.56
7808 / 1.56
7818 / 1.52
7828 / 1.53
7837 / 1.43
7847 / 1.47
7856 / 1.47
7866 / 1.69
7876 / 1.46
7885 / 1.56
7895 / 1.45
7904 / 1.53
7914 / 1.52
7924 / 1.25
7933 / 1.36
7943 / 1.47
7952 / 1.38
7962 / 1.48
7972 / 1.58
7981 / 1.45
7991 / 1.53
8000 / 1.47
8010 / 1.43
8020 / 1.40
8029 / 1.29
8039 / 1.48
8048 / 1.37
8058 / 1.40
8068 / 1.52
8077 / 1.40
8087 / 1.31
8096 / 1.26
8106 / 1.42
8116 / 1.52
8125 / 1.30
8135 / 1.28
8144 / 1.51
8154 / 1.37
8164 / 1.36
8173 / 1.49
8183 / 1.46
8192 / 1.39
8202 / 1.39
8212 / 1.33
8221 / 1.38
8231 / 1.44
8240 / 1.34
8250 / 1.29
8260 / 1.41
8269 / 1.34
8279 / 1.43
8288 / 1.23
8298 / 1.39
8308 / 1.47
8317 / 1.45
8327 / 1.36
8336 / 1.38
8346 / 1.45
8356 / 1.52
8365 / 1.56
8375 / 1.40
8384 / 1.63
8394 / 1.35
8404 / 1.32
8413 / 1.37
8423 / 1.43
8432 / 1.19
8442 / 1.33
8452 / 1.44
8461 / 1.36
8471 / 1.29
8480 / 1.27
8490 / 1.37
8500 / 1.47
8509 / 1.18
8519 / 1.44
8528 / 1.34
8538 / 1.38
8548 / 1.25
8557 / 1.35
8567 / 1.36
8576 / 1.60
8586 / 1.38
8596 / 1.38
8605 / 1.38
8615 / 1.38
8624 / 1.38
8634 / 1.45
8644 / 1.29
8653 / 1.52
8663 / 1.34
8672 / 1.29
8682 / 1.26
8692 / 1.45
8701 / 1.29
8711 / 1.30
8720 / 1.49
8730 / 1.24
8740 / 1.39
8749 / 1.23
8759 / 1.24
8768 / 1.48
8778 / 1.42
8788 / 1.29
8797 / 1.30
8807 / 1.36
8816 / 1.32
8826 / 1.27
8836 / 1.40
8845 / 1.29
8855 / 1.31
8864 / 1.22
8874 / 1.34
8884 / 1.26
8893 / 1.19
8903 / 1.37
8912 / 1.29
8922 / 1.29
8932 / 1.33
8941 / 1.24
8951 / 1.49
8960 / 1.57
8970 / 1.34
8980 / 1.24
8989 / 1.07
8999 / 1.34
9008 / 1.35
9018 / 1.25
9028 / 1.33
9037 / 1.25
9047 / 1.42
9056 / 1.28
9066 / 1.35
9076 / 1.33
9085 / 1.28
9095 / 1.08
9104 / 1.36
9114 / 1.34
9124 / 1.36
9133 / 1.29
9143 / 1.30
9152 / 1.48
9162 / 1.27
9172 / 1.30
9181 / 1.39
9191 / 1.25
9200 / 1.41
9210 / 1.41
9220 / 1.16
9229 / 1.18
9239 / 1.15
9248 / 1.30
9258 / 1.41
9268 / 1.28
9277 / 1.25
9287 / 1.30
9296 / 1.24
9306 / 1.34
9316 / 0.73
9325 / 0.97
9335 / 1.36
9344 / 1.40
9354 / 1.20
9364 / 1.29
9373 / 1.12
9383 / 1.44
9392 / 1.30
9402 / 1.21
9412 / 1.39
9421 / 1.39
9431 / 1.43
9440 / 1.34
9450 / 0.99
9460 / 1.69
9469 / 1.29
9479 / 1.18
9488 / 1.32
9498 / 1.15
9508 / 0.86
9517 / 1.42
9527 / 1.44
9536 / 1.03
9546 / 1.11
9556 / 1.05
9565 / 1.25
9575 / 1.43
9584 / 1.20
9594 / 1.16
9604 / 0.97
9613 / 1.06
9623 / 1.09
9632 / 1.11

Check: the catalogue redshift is 0.141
